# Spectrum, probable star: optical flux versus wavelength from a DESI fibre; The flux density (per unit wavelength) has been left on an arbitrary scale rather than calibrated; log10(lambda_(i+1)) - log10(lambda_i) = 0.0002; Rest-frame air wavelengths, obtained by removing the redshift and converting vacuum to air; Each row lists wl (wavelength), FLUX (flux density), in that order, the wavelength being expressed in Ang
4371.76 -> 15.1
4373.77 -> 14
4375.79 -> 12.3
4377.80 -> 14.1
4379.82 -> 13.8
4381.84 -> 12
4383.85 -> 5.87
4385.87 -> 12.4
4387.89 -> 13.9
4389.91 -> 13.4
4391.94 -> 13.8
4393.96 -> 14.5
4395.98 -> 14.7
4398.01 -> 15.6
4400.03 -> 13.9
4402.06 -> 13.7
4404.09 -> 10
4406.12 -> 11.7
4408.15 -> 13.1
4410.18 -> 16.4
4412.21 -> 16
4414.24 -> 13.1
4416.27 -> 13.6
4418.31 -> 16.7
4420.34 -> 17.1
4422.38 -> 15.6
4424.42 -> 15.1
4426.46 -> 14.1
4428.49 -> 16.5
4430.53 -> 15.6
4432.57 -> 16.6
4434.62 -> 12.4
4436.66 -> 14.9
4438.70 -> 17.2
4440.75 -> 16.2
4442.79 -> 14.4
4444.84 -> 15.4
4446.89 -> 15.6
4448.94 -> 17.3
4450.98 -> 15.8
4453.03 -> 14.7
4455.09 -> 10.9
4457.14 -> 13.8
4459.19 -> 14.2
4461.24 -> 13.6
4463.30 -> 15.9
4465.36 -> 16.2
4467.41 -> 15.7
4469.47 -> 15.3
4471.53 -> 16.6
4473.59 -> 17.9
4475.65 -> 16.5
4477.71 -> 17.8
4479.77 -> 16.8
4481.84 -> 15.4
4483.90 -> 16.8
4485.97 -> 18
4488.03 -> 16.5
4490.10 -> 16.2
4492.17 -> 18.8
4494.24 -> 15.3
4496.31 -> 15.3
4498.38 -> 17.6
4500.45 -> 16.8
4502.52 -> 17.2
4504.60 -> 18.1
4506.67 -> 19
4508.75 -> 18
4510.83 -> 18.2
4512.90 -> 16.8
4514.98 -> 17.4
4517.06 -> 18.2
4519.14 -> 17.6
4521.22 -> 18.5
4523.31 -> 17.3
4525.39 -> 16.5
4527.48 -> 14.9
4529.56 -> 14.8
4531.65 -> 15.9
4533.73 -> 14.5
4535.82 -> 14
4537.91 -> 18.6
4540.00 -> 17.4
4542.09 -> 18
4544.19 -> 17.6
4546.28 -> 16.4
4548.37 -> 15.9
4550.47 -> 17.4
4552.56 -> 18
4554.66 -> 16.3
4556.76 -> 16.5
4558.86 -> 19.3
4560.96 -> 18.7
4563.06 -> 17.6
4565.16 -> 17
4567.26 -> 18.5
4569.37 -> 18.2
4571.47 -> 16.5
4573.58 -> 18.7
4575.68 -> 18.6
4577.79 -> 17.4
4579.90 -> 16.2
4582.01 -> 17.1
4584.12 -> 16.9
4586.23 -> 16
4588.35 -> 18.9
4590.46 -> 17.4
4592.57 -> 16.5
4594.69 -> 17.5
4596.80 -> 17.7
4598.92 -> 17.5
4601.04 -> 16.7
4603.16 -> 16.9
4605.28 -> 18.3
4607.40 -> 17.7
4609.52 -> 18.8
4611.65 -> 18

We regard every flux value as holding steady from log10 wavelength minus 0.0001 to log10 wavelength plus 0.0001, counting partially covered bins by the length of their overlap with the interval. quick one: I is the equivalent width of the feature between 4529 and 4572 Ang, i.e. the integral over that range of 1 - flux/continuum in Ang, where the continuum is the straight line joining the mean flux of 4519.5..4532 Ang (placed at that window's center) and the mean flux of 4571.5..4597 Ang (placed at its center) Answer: -0.6 Ang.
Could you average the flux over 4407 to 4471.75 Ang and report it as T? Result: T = 15.2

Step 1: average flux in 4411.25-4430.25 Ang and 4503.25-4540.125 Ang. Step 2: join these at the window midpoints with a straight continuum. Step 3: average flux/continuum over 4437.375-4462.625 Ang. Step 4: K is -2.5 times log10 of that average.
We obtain 0.06 mag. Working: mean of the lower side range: 15.3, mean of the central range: 14.9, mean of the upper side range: 17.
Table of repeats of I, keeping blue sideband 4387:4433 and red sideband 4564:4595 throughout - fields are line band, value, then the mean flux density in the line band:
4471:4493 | -1.8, 17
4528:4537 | 1.0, 14.9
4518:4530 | -0.2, 16.7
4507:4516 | -0.8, 17.7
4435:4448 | -0.3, 15.5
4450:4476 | 0.5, 15.1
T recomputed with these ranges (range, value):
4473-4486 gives 16.9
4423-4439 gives 15.2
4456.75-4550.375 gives 16.6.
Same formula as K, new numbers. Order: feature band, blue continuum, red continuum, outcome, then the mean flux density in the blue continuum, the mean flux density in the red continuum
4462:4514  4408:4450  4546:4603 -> -0.04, 15.4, 17.4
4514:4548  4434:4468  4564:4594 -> -0.01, 15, 17.4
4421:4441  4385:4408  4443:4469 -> -0.08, 13.4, 14.9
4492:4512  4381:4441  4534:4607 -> -0.09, 14.2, 17.3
